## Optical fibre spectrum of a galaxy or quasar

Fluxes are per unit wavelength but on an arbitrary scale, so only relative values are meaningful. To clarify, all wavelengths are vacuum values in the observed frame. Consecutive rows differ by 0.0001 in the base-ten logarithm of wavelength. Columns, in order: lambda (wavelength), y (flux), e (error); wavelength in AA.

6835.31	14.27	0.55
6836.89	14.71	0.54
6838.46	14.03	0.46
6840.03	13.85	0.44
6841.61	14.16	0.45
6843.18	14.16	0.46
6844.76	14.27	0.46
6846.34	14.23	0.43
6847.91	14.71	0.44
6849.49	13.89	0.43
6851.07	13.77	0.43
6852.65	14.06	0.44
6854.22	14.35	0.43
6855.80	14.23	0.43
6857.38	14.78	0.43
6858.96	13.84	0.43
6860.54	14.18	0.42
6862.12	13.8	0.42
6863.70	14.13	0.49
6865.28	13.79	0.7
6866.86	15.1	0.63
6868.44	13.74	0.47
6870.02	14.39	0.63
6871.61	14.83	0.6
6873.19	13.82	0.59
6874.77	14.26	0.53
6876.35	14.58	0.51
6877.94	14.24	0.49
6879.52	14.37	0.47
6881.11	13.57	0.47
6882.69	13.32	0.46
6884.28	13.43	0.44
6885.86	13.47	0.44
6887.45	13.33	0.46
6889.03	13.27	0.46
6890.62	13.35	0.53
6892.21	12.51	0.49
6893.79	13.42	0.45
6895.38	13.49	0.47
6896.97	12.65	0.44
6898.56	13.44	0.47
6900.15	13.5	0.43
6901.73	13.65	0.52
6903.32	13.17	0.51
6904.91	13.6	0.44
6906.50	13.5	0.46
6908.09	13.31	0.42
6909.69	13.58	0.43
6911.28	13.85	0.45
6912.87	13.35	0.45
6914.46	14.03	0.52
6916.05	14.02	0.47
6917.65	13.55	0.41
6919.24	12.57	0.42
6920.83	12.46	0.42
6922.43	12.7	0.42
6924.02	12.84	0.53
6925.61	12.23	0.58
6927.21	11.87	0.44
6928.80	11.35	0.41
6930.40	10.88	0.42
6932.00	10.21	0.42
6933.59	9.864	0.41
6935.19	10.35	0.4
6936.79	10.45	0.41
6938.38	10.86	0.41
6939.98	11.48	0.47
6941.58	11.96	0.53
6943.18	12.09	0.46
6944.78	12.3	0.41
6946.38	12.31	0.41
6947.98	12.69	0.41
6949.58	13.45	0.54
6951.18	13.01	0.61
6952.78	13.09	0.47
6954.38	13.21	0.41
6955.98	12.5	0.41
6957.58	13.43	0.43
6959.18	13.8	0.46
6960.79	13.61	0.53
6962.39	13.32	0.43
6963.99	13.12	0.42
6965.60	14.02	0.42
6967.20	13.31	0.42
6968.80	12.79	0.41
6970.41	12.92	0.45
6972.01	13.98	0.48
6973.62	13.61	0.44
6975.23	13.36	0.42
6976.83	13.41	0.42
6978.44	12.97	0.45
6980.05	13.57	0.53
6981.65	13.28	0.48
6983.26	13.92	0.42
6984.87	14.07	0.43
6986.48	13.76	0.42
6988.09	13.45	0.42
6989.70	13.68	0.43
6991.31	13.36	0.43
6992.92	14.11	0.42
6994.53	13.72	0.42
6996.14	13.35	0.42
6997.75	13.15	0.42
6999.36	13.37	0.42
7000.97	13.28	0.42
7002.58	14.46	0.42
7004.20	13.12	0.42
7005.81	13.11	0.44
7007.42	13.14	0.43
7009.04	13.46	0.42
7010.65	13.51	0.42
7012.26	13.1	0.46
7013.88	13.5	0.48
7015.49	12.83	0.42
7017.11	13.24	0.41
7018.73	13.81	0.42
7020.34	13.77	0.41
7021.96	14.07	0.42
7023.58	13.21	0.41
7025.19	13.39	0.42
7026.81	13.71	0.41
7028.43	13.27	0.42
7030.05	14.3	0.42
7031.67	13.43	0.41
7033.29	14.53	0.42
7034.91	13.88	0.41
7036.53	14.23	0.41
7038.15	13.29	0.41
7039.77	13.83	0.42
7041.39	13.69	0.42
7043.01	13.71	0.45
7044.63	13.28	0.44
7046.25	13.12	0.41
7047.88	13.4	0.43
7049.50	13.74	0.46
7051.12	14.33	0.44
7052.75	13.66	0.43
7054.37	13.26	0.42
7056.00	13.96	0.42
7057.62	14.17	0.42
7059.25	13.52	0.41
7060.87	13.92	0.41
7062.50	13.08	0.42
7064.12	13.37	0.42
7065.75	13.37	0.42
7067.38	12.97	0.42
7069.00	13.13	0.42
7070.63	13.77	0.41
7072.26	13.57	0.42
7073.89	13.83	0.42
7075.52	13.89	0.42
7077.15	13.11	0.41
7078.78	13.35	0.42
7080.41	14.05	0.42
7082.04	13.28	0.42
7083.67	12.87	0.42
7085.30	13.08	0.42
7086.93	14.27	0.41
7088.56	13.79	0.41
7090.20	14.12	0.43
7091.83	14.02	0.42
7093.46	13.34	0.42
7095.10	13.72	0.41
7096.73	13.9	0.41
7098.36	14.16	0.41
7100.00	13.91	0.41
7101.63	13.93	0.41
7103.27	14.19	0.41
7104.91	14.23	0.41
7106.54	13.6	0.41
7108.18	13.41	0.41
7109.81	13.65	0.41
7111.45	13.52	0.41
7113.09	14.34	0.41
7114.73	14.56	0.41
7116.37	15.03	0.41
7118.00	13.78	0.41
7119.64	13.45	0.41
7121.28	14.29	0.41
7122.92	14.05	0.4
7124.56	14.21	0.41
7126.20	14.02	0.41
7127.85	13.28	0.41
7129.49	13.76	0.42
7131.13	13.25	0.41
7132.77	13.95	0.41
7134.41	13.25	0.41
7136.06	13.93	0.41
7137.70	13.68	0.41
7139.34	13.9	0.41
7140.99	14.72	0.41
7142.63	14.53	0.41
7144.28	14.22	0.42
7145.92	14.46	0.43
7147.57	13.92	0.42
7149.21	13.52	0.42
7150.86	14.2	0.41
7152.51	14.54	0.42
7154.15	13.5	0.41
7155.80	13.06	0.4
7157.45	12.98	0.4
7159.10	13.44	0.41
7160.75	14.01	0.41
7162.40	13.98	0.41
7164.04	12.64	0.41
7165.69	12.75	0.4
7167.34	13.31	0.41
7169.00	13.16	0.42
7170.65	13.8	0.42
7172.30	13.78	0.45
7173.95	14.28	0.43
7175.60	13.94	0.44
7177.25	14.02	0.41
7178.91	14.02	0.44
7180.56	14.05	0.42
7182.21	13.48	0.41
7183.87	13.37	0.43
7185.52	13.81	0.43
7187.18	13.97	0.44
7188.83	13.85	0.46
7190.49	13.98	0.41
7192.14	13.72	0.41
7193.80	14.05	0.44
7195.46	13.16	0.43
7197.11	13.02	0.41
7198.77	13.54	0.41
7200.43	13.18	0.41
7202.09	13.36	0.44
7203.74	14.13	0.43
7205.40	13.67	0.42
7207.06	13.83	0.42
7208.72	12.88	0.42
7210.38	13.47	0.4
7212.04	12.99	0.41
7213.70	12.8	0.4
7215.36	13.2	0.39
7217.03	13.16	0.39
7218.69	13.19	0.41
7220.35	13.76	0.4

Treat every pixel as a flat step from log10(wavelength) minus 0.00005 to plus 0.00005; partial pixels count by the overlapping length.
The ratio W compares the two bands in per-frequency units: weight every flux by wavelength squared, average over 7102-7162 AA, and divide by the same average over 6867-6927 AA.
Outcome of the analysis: 1.10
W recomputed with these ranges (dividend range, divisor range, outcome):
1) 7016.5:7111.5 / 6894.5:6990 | 1.10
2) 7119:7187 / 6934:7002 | 1.11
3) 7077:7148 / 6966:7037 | 1.06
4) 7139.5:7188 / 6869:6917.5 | 1.09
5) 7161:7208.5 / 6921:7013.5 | 1.13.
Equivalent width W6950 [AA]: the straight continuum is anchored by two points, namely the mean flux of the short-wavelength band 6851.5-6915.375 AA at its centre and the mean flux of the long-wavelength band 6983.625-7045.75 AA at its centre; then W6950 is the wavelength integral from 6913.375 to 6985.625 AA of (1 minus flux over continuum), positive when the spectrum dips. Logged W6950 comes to 5.2 AA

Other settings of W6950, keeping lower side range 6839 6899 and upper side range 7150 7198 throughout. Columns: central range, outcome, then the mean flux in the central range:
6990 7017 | 0.8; 13.4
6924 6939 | 3.1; 11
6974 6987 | 0.3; 13.5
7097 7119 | -0.5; 14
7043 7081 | 0.5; 13.6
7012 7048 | 0.5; 13.6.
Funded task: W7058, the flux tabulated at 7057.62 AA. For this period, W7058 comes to 14.17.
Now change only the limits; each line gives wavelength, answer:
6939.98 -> 11.48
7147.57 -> 13.92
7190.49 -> 13.98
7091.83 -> 14.02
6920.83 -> 12.46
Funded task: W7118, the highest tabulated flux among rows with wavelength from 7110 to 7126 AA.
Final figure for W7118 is 15.03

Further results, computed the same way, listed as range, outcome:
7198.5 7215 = 14.13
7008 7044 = 14.53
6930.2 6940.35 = 11.48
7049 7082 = 14.33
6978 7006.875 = 14.46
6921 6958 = 13.45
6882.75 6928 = 14.03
